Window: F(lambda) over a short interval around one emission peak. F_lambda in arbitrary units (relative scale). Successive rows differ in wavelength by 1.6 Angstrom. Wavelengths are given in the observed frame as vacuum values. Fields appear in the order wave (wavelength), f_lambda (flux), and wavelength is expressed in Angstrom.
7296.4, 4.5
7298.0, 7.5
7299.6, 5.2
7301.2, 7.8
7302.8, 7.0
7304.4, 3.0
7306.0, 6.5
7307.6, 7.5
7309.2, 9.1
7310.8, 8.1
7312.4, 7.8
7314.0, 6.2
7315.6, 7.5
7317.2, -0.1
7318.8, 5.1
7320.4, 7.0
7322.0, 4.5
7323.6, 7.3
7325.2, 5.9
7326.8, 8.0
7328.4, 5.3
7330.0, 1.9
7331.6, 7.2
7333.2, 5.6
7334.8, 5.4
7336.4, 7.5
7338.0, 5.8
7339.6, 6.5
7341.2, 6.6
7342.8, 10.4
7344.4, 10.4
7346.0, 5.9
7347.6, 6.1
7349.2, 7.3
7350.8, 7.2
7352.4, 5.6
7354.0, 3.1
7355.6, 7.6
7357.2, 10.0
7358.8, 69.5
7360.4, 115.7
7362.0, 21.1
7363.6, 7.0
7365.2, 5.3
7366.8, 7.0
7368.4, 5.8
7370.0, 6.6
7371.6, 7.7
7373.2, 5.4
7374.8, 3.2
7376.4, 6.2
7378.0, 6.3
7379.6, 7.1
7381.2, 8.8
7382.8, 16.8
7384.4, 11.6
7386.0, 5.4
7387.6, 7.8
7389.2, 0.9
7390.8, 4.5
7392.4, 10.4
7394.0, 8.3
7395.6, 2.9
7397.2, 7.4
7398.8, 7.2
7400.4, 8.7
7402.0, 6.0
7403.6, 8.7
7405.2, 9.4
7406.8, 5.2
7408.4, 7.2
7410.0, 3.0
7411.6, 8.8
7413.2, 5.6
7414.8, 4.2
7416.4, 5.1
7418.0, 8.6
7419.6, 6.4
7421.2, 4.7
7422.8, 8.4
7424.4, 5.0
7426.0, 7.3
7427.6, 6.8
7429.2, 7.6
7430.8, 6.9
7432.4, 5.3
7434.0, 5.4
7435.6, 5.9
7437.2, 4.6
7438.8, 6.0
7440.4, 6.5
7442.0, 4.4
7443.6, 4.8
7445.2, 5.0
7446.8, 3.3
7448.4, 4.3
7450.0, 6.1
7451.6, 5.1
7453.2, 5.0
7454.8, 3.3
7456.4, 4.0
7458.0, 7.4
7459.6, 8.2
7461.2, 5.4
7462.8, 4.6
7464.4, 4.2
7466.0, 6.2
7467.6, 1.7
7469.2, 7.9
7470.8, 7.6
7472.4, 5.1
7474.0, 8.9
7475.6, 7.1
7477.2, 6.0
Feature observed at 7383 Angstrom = [N II]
